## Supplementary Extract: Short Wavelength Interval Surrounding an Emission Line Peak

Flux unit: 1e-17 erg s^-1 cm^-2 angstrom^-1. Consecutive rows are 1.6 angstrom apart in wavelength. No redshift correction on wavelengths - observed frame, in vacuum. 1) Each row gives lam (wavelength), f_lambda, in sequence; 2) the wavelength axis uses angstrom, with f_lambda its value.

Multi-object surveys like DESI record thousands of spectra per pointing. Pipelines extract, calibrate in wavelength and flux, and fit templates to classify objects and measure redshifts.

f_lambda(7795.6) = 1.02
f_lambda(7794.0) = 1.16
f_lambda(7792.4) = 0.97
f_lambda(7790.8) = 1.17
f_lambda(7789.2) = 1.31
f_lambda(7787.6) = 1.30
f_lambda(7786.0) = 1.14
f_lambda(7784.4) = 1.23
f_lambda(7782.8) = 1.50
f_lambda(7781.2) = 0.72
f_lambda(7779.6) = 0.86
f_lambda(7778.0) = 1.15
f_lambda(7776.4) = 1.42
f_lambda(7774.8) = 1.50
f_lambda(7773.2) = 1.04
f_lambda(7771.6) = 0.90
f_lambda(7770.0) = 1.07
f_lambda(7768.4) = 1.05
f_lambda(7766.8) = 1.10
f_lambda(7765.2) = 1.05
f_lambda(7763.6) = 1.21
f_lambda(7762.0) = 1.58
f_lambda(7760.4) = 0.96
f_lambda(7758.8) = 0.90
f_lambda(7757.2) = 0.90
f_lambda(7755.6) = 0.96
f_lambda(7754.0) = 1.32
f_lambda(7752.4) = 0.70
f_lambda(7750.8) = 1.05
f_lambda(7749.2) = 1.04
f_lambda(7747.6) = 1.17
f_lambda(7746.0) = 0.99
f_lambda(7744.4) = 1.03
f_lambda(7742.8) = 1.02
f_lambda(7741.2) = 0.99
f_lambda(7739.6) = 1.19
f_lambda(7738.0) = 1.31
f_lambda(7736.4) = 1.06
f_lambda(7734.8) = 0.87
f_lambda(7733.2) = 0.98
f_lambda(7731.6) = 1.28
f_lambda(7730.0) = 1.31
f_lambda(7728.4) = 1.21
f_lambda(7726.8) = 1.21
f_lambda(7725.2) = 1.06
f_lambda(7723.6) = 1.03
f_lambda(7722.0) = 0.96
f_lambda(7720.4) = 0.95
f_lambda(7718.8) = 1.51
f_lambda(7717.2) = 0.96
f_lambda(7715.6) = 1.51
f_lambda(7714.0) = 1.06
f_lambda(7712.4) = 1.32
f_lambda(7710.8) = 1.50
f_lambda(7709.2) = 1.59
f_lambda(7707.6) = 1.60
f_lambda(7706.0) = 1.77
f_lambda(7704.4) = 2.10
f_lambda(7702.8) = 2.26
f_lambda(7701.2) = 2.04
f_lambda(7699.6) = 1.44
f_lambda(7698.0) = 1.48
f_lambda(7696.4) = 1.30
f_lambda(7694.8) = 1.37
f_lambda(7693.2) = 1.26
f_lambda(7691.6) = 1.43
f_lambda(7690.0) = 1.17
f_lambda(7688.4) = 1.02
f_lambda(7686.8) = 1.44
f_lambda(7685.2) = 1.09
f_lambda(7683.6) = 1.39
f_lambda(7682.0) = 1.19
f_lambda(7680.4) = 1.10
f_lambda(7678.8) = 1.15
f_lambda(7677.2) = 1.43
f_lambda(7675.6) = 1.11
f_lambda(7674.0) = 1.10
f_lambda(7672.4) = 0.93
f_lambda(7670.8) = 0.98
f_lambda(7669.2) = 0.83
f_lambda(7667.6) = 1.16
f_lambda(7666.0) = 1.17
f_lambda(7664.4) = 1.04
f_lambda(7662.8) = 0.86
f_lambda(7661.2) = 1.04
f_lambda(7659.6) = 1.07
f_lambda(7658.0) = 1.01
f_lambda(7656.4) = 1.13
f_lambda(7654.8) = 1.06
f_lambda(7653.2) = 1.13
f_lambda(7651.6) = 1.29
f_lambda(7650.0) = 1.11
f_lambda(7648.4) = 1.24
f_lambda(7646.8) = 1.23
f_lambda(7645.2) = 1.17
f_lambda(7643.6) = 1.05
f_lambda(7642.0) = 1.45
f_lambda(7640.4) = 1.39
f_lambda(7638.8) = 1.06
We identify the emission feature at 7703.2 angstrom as [O III] 5007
